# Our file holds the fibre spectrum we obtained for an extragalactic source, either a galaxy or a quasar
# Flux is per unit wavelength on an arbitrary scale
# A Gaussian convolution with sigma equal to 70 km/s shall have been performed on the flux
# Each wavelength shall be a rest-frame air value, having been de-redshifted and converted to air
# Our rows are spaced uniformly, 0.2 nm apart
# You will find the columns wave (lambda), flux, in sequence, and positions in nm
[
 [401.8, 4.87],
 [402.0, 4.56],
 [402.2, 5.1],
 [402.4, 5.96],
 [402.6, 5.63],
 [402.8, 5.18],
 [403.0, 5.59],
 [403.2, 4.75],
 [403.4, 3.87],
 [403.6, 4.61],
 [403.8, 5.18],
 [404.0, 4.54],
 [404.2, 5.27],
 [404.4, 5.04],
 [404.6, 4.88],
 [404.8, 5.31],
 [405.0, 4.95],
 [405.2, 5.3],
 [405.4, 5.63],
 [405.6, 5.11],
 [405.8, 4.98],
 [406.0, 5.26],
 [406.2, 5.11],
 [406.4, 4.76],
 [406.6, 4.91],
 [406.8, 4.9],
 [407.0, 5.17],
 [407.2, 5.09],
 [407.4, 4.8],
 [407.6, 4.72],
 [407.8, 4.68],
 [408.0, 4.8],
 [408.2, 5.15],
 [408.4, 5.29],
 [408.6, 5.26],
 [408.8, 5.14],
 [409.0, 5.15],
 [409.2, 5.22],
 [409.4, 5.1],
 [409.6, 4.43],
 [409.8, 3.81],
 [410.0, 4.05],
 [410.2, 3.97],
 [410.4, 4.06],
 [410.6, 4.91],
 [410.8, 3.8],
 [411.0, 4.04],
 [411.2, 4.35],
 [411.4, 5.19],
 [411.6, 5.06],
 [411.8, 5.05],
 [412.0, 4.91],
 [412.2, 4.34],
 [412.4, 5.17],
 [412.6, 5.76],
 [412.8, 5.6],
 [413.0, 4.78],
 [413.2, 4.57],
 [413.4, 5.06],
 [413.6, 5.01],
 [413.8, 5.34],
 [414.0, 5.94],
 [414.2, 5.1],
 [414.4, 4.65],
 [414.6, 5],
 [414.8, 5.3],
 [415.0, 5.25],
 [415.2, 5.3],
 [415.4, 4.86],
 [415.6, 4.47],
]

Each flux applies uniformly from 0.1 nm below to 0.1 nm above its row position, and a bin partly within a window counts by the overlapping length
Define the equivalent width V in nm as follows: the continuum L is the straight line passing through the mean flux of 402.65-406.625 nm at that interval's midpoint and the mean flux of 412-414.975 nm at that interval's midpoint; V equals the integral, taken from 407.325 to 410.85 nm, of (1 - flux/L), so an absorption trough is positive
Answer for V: 0.26 nm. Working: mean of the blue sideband 5.02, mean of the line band 4.7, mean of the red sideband 5.11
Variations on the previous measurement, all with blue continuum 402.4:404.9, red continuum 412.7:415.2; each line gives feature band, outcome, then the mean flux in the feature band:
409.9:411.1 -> 0.227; 4.14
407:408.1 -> 0.048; 4.85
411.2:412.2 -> 0.040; 4.91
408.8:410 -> 0.088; 4.72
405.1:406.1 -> -0.041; 5.26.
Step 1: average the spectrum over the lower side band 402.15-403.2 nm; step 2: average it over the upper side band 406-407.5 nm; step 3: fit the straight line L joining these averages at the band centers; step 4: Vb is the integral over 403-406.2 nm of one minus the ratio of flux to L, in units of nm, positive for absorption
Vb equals 0.13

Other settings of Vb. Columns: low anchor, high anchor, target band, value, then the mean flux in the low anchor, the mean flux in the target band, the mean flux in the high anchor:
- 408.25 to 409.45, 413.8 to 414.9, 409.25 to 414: 0.42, 5.2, 4.74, 5.21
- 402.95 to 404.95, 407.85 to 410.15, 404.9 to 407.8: -0.10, 4.89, 5.04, 4.83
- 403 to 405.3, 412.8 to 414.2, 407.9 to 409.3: -0.03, 4.91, 5.14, 5.15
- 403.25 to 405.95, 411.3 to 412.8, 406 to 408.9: 0.02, 4.98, 4.99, 5.1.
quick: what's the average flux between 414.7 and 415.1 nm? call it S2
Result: 5.28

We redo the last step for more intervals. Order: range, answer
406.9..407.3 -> 5.13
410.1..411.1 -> 4.16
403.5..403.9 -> 4.89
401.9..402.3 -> 4.83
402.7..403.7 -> 4.8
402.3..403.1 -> 5.59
